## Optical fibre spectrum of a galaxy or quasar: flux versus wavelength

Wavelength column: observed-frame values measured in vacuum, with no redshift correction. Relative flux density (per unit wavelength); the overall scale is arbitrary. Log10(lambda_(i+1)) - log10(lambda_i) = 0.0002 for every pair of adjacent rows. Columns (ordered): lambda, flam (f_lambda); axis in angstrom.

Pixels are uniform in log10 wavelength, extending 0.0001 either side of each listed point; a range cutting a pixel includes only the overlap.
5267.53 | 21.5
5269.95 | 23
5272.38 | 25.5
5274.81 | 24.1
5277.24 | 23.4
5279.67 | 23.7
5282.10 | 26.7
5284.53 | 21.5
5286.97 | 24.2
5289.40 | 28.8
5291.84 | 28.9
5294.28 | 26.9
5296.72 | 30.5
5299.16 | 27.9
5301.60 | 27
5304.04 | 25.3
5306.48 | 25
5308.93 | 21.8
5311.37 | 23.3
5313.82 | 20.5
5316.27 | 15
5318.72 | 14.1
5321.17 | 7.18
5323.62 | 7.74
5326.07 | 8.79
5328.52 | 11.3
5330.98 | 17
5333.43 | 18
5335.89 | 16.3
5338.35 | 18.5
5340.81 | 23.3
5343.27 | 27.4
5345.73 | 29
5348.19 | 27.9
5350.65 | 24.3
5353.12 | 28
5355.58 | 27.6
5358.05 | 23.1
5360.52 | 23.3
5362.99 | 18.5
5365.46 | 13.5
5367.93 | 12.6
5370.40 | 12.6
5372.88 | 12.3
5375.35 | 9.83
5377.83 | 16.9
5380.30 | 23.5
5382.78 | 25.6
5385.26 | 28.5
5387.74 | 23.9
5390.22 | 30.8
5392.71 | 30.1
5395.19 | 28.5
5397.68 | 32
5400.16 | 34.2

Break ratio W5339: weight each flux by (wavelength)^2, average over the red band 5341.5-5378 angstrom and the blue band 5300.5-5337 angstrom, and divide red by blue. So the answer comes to 1.2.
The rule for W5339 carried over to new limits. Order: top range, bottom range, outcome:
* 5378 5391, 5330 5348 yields 1.19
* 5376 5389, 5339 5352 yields 0.90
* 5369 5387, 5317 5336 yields 1.53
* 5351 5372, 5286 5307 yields 0.75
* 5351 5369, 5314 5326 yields 1.85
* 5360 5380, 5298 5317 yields 0.66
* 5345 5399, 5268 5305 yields 0.91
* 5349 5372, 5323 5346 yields 1.17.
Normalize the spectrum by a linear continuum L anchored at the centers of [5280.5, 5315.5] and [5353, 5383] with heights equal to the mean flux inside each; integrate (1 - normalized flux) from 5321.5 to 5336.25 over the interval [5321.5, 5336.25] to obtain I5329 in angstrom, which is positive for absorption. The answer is 6.4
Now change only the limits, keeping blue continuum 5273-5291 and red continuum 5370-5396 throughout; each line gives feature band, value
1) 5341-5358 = -2.75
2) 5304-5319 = 2.04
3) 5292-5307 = -1.85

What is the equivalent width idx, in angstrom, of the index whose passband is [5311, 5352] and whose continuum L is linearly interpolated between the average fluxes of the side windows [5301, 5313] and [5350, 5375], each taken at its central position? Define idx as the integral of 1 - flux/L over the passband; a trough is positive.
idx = 6.6 angstrom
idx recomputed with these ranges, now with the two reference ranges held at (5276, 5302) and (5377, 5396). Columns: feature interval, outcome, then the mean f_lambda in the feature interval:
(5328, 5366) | 6.0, 22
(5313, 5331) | 9.6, 12.2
